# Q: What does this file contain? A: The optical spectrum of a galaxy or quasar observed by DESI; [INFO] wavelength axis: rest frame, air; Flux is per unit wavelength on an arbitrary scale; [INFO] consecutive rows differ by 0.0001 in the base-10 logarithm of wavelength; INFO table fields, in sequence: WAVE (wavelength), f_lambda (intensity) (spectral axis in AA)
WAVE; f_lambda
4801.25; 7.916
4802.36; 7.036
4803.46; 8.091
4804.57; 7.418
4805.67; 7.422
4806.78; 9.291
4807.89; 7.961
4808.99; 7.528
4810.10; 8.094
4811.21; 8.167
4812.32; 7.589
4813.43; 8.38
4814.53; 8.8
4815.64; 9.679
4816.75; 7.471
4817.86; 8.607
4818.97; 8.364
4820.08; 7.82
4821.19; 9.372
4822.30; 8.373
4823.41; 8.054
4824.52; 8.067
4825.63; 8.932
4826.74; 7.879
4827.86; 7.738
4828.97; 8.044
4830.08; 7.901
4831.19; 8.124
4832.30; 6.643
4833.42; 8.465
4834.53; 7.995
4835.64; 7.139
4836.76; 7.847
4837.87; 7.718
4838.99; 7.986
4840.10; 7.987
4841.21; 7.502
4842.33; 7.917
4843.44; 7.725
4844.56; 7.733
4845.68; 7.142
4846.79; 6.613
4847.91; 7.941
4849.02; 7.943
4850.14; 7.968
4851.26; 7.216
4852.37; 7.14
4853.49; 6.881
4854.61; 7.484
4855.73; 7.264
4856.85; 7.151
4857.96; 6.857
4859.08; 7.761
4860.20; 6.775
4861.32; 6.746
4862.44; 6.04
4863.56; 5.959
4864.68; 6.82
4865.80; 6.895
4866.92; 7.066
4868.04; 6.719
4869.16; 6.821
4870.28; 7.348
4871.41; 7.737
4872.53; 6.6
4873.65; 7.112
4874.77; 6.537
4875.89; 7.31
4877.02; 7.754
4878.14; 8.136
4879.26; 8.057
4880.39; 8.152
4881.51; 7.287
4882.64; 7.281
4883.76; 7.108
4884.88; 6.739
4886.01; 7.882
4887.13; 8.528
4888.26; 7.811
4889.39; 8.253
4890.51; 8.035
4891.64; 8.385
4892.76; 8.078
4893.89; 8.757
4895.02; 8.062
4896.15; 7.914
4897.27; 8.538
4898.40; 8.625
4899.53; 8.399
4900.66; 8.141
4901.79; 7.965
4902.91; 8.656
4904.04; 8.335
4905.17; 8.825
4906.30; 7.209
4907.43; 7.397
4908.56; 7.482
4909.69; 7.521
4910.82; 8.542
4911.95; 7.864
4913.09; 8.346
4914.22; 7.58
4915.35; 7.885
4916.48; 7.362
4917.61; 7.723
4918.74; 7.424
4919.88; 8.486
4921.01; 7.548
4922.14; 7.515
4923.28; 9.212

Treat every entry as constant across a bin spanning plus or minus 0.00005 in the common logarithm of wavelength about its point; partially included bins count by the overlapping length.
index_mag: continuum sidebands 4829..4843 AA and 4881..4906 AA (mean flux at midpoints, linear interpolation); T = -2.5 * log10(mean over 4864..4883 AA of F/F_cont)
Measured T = 0.10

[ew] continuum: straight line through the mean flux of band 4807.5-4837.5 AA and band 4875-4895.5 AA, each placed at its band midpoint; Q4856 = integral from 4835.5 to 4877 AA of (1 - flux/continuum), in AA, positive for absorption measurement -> 3.8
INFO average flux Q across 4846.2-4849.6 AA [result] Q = 7.51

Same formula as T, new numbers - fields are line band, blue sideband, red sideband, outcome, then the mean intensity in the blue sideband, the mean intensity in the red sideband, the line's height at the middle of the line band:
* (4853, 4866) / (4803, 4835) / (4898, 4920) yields 0.17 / 8.15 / 7.97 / 8.07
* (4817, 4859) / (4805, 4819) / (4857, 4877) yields -0.02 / 8.25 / 6.92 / 7.62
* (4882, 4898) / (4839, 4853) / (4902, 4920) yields -0.02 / 7.59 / 7.9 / 7.8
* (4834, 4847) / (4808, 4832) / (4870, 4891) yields 0.05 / 8.22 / 7.56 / 8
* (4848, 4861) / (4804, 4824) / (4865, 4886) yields 0.04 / 8.24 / 7.27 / 7.6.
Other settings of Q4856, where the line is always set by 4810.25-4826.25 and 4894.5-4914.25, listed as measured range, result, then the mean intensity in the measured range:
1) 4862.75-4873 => 1.69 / 6.87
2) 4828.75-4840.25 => 0.76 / 7.79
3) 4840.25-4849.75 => 0.81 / 7.59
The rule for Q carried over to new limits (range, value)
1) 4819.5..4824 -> 8.4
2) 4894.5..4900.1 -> 8.31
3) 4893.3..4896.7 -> 8.22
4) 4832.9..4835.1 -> 8.24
